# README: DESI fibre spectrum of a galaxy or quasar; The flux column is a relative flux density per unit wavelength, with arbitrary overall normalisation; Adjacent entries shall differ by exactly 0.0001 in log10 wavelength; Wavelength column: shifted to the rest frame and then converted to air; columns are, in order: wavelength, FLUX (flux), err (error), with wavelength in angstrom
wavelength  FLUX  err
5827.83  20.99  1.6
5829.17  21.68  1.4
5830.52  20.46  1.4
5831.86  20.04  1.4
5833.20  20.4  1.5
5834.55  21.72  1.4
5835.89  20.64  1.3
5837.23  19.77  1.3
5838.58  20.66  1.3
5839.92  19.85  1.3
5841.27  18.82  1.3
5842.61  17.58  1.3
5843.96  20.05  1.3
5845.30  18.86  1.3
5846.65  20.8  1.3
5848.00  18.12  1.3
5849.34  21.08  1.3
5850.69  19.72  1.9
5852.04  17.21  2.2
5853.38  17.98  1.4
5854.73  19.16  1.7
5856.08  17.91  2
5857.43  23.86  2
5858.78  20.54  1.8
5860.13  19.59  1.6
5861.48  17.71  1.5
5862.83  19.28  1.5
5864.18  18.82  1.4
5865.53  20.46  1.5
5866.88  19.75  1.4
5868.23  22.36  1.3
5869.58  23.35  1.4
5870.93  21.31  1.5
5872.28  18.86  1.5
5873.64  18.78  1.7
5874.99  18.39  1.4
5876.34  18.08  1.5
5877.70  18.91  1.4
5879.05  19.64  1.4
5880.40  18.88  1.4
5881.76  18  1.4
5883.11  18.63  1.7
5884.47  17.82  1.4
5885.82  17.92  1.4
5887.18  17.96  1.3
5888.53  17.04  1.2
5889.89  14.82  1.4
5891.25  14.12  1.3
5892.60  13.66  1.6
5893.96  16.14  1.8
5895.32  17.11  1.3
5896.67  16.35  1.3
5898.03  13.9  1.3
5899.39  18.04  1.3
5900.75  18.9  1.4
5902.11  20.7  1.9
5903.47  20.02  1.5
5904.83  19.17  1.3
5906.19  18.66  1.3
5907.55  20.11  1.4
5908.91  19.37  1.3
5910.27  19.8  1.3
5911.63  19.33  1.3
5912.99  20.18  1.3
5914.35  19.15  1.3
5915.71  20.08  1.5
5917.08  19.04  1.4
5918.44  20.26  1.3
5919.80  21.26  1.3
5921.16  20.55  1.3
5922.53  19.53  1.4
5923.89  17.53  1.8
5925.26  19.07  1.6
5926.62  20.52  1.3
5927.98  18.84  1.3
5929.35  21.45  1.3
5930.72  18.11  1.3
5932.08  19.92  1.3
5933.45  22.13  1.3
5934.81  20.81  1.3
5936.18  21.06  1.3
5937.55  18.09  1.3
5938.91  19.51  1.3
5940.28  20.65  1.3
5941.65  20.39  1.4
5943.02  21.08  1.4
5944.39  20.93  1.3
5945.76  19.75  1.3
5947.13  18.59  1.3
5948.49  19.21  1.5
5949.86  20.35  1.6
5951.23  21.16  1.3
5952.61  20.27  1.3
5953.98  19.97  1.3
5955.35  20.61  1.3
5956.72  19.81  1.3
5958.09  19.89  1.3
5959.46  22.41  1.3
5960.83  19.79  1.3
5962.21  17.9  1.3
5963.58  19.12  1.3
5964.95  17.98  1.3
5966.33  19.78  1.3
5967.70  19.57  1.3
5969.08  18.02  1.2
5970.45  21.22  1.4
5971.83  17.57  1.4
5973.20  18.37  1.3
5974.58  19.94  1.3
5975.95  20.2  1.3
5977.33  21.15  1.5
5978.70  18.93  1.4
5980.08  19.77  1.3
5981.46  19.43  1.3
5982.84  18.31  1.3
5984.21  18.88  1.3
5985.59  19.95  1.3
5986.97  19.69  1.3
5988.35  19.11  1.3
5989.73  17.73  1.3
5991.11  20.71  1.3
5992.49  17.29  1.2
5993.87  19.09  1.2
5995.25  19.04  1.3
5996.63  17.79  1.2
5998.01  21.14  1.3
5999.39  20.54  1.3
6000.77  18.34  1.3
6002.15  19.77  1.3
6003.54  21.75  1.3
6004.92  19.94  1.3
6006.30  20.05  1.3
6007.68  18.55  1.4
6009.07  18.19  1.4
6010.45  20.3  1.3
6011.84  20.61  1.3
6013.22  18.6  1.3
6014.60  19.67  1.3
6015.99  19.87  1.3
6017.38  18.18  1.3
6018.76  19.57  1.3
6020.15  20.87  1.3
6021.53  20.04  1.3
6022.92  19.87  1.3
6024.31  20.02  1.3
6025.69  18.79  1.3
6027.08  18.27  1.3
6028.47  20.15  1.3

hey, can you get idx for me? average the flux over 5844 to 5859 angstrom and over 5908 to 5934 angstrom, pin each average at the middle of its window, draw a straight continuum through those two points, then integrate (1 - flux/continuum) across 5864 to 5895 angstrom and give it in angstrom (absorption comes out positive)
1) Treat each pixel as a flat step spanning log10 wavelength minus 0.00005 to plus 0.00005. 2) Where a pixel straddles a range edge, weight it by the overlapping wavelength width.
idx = 2.0 angstrom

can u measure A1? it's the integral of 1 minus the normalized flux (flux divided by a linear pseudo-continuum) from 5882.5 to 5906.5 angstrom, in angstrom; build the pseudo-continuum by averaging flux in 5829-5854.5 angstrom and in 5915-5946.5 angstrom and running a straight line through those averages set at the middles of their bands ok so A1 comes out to 3.2 angstrom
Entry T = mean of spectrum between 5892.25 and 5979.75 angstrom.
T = 19.4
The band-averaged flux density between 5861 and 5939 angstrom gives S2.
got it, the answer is 19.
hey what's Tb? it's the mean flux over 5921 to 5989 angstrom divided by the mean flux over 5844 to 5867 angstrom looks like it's 1.0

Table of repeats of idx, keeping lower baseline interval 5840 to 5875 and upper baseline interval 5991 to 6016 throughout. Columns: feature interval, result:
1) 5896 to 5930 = 0.6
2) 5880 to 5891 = 1.2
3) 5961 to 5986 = 0.4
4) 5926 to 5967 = -0.9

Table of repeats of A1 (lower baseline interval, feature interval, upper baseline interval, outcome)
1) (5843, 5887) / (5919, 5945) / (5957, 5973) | -0.9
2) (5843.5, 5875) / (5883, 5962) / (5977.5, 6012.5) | 1.8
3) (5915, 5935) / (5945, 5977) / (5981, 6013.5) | 0.0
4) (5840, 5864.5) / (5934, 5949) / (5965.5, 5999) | -0.6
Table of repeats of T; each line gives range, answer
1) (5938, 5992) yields 19.7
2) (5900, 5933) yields 19.7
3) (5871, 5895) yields 17.6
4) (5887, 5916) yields 17.9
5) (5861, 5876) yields 19.9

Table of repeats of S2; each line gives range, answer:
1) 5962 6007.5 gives 19.3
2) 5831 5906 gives 18.9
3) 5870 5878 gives 19.2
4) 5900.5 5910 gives 19.6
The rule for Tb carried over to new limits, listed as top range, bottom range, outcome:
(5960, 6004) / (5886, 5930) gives 1.04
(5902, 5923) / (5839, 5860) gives 1.02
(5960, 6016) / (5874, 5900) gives 1.13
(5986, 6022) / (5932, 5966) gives 0.97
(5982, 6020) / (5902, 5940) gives 0.98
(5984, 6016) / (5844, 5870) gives 0.98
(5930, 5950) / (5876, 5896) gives 1.16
